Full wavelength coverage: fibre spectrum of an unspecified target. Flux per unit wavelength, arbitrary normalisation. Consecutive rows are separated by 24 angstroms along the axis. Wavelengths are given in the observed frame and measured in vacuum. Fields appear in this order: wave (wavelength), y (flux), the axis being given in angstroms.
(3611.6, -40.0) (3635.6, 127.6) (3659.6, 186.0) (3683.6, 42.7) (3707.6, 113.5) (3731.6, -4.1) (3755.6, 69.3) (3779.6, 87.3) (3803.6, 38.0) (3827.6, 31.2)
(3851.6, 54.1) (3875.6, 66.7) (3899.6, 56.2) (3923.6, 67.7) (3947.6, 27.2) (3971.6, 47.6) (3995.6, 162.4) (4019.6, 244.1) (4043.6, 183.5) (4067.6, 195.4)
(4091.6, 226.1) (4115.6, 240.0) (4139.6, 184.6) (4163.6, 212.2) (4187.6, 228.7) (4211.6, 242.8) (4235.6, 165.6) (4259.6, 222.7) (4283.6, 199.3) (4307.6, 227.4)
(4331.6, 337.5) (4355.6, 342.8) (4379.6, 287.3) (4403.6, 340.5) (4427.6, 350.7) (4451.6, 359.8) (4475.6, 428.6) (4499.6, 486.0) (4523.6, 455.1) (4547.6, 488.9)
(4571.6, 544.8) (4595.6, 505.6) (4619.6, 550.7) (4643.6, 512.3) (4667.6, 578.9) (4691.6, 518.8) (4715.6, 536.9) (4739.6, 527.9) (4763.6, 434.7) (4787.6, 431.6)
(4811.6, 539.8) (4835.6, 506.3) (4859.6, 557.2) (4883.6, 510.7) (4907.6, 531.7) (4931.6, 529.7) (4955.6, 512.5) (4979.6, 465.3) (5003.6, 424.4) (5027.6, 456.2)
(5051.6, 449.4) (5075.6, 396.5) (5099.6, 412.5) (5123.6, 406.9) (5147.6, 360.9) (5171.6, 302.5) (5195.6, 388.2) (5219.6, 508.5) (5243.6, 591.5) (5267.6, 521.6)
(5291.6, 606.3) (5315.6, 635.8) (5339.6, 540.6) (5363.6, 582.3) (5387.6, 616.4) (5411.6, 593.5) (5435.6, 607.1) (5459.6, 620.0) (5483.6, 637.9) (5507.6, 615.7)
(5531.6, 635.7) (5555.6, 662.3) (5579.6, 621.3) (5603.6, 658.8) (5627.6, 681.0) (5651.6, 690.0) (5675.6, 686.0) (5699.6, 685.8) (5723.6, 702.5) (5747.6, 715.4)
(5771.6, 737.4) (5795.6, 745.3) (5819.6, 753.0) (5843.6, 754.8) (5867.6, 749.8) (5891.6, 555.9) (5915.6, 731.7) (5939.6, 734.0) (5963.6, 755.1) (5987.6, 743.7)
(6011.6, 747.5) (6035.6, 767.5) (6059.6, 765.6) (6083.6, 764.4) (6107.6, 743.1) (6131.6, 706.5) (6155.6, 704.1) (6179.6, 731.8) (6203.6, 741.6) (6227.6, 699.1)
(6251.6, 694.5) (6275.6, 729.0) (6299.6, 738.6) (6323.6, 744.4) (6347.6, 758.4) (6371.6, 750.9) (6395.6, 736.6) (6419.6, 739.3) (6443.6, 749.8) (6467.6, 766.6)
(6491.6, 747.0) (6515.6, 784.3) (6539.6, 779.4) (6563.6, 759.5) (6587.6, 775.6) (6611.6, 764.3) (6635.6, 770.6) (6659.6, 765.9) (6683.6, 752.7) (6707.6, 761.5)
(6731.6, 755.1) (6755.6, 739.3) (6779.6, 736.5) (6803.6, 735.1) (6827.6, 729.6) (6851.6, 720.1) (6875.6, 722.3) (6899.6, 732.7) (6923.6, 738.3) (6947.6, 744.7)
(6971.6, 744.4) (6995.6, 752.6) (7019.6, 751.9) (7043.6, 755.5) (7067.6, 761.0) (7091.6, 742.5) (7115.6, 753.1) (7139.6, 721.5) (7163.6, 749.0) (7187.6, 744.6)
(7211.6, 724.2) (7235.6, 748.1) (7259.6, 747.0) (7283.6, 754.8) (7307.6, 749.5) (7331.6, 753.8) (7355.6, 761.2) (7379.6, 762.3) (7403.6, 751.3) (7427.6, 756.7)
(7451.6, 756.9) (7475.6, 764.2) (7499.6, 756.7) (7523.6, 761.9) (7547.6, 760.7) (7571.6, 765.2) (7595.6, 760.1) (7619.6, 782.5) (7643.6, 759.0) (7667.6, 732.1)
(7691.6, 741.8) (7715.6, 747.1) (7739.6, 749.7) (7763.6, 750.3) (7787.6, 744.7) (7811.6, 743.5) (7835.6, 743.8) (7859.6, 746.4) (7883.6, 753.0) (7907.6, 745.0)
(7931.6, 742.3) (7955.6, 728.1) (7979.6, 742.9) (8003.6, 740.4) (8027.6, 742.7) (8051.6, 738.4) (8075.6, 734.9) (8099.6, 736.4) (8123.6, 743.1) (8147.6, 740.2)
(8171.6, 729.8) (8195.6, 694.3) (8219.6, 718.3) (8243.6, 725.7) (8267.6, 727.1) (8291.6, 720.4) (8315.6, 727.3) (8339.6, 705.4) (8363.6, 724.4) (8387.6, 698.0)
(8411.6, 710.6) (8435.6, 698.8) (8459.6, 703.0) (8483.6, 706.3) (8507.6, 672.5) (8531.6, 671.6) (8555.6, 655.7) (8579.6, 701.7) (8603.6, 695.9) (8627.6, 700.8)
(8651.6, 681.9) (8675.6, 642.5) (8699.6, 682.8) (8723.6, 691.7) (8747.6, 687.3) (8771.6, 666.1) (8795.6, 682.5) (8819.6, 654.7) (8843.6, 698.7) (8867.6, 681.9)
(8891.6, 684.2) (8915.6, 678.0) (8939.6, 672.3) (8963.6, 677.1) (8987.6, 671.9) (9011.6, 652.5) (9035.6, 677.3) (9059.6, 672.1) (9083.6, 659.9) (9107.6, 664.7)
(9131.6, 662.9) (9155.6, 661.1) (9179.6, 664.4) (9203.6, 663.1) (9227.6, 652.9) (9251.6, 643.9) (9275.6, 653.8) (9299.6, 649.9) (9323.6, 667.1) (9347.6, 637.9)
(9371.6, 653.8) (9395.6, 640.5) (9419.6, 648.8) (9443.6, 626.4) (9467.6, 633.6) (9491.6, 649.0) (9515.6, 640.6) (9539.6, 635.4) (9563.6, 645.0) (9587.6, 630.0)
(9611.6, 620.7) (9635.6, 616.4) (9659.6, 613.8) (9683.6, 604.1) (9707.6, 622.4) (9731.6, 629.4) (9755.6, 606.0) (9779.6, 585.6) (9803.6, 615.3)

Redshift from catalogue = 0.00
